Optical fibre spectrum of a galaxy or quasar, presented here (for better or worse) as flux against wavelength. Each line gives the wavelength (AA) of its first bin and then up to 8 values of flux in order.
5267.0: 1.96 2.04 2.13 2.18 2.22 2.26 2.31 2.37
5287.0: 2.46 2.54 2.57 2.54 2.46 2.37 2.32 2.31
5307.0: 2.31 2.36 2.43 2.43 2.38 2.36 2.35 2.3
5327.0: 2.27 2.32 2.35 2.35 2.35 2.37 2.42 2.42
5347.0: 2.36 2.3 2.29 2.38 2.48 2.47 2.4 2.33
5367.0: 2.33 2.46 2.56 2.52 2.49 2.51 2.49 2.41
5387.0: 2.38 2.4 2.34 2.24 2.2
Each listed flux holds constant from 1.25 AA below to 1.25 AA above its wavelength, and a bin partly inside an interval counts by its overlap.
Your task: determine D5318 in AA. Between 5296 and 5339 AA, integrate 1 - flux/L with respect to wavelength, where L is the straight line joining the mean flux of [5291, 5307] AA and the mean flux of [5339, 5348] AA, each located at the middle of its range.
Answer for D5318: 1.0 AA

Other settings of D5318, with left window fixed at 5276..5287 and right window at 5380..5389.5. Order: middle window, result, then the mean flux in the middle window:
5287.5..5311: -0.91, 2.42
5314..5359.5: 0.24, 2.36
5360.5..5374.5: -0.09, 2.43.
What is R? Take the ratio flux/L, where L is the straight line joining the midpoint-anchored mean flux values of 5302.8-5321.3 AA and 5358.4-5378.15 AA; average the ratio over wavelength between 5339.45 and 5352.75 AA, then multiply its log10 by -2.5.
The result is 0.02 mag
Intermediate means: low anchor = 2.37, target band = 2.36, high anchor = 2.44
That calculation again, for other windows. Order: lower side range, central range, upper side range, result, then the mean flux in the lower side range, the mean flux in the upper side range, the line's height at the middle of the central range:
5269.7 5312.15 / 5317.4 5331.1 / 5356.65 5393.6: 0.03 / 2.35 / 2.44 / 2.38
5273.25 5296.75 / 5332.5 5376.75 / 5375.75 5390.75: 0.01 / 2.39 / 2.45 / 2.43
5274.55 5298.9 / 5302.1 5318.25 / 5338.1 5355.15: 0.01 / 2.4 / 2.36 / 2.39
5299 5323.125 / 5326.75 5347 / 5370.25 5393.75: 0.02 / 2.36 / 2.45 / 2.39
